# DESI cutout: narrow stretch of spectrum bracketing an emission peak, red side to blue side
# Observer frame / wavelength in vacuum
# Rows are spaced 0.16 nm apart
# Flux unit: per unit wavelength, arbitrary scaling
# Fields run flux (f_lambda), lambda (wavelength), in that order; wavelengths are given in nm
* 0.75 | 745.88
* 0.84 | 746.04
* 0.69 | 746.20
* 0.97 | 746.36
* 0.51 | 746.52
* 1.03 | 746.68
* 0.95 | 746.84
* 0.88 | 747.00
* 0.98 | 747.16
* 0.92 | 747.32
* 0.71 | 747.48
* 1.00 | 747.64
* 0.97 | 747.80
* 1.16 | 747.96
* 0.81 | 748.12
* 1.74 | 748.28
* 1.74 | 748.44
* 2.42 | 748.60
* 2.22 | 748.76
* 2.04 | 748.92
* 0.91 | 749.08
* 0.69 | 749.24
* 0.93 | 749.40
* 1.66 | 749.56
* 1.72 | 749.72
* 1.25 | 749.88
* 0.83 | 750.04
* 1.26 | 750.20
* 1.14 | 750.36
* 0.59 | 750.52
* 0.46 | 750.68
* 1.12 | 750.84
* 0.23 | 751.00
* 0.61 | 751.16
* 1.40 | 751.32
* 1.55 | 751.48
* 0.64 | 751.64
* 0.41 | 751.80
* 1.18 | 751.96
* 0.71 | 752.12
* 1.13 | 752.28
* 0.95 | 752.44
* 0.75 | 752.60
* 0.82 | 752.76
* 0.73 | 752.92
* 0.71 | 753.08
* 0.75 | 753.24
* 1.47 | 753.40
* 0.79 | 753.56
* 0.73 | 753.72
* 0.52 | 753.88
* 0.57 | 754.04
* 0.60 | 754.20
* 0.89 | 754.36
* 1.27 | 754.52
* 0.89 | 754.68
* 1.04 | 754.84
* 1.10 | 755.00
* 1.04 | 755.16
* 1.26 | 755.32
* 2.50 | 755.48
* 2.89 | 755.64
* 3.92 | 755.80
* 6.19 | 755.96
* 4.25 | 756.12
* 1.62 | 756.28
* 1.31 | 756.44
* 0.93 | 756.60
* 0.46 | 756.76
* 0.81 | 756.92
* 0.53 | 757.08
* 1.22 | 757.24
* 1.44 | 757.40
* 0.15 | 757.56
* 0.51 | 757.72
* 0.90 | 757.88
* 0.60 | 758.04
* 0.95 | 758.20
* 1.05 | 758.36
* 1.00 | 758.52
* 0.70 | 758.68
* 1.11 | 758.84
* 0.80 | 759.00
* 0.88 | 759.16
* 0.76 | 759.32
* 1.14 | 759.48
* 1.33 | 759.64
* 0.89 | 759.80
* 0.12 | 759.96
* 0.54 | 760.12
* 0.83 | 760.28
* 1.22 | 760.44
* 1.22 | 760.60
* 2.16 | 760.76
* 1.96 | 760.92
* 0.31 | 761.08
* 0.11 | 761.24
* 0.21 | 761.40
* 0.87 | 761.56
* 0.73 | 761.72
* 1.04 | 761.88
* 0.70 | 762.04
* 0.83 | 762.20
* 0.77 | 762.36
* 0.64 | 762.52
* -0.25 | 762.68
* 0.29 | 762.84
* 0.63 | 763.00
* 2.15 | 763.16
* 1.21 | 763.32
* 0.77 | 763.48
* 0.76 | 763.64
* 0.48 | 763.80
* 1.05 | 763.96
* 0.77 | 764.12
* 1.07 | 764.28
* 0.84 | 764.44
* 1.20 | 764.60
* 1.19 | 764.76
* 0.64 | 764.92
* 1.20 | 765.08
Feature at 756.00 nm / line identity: [O III] 5007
